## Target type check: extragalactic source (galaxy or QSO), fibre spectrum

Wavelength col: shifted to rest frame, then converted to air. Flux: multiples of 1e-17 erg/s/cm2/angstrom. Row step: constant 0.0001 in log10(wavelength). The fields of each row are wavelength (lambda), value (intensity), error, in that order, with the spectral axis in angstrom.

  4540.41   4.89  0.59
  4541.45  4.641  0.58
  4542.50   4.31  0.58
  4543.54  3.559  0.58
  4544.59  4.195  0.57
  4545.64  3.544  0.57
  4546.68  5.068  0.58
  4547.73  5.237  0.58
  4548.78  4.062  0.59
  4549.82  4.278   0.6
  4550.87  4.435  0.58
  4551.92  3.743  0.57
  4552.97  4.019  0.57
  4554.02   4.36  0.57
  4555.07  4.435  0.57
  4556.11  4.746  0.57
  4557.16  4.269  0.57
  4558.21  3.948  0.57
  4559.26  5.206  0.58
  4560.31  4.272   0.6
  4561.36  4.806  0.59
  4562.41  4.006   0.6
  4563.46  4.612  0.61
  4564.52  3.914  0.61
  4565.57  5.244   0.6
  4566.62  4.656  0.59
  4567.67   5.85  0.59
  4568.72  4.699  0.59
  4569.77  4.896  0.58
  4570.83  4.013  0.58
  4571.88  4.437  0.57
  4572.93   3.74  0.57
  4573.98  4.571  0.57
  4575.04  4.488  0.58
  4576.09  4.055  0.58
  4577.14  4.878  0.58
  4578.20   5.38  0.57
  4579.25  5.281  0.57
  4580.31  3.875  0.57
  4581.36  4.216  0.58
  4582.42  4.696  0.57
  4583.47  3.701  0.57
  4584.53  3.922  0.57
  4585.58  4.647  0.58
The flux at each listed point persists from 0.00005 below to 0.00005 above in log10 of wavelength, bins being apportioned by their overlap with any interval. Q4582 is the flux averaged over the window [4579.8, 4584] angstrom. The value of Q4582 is 4.13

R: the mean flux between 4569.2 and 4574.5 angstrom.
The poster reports 4.34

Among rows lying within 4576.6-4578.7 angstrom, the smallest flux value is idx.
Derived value 4.878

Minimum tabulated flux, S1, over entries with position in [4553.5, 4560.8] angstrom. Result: 3.948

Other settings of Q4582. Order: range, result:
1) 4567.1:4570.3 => 5.14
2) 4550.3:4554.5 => 4.13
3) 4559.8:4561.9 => 4.54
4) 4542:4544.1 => 3.94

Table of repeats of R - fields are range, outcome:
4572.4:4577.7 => 4.35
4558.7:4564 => 4.57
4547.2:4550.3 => 4.53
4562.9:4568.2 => 4.85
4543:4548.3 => 4.32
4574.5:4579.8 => 4.81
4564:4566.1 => 4.59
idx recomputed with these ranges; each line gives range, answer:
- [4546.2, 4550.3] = 4.062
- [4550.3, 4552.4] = 3.743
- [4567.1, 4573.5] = 3.74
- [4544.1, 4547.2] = 3.544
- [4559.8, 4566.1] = 3.914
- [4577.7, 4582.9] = 3.875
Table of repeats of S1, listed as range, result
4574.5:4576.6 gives 4.055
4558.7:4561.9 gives 4.272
